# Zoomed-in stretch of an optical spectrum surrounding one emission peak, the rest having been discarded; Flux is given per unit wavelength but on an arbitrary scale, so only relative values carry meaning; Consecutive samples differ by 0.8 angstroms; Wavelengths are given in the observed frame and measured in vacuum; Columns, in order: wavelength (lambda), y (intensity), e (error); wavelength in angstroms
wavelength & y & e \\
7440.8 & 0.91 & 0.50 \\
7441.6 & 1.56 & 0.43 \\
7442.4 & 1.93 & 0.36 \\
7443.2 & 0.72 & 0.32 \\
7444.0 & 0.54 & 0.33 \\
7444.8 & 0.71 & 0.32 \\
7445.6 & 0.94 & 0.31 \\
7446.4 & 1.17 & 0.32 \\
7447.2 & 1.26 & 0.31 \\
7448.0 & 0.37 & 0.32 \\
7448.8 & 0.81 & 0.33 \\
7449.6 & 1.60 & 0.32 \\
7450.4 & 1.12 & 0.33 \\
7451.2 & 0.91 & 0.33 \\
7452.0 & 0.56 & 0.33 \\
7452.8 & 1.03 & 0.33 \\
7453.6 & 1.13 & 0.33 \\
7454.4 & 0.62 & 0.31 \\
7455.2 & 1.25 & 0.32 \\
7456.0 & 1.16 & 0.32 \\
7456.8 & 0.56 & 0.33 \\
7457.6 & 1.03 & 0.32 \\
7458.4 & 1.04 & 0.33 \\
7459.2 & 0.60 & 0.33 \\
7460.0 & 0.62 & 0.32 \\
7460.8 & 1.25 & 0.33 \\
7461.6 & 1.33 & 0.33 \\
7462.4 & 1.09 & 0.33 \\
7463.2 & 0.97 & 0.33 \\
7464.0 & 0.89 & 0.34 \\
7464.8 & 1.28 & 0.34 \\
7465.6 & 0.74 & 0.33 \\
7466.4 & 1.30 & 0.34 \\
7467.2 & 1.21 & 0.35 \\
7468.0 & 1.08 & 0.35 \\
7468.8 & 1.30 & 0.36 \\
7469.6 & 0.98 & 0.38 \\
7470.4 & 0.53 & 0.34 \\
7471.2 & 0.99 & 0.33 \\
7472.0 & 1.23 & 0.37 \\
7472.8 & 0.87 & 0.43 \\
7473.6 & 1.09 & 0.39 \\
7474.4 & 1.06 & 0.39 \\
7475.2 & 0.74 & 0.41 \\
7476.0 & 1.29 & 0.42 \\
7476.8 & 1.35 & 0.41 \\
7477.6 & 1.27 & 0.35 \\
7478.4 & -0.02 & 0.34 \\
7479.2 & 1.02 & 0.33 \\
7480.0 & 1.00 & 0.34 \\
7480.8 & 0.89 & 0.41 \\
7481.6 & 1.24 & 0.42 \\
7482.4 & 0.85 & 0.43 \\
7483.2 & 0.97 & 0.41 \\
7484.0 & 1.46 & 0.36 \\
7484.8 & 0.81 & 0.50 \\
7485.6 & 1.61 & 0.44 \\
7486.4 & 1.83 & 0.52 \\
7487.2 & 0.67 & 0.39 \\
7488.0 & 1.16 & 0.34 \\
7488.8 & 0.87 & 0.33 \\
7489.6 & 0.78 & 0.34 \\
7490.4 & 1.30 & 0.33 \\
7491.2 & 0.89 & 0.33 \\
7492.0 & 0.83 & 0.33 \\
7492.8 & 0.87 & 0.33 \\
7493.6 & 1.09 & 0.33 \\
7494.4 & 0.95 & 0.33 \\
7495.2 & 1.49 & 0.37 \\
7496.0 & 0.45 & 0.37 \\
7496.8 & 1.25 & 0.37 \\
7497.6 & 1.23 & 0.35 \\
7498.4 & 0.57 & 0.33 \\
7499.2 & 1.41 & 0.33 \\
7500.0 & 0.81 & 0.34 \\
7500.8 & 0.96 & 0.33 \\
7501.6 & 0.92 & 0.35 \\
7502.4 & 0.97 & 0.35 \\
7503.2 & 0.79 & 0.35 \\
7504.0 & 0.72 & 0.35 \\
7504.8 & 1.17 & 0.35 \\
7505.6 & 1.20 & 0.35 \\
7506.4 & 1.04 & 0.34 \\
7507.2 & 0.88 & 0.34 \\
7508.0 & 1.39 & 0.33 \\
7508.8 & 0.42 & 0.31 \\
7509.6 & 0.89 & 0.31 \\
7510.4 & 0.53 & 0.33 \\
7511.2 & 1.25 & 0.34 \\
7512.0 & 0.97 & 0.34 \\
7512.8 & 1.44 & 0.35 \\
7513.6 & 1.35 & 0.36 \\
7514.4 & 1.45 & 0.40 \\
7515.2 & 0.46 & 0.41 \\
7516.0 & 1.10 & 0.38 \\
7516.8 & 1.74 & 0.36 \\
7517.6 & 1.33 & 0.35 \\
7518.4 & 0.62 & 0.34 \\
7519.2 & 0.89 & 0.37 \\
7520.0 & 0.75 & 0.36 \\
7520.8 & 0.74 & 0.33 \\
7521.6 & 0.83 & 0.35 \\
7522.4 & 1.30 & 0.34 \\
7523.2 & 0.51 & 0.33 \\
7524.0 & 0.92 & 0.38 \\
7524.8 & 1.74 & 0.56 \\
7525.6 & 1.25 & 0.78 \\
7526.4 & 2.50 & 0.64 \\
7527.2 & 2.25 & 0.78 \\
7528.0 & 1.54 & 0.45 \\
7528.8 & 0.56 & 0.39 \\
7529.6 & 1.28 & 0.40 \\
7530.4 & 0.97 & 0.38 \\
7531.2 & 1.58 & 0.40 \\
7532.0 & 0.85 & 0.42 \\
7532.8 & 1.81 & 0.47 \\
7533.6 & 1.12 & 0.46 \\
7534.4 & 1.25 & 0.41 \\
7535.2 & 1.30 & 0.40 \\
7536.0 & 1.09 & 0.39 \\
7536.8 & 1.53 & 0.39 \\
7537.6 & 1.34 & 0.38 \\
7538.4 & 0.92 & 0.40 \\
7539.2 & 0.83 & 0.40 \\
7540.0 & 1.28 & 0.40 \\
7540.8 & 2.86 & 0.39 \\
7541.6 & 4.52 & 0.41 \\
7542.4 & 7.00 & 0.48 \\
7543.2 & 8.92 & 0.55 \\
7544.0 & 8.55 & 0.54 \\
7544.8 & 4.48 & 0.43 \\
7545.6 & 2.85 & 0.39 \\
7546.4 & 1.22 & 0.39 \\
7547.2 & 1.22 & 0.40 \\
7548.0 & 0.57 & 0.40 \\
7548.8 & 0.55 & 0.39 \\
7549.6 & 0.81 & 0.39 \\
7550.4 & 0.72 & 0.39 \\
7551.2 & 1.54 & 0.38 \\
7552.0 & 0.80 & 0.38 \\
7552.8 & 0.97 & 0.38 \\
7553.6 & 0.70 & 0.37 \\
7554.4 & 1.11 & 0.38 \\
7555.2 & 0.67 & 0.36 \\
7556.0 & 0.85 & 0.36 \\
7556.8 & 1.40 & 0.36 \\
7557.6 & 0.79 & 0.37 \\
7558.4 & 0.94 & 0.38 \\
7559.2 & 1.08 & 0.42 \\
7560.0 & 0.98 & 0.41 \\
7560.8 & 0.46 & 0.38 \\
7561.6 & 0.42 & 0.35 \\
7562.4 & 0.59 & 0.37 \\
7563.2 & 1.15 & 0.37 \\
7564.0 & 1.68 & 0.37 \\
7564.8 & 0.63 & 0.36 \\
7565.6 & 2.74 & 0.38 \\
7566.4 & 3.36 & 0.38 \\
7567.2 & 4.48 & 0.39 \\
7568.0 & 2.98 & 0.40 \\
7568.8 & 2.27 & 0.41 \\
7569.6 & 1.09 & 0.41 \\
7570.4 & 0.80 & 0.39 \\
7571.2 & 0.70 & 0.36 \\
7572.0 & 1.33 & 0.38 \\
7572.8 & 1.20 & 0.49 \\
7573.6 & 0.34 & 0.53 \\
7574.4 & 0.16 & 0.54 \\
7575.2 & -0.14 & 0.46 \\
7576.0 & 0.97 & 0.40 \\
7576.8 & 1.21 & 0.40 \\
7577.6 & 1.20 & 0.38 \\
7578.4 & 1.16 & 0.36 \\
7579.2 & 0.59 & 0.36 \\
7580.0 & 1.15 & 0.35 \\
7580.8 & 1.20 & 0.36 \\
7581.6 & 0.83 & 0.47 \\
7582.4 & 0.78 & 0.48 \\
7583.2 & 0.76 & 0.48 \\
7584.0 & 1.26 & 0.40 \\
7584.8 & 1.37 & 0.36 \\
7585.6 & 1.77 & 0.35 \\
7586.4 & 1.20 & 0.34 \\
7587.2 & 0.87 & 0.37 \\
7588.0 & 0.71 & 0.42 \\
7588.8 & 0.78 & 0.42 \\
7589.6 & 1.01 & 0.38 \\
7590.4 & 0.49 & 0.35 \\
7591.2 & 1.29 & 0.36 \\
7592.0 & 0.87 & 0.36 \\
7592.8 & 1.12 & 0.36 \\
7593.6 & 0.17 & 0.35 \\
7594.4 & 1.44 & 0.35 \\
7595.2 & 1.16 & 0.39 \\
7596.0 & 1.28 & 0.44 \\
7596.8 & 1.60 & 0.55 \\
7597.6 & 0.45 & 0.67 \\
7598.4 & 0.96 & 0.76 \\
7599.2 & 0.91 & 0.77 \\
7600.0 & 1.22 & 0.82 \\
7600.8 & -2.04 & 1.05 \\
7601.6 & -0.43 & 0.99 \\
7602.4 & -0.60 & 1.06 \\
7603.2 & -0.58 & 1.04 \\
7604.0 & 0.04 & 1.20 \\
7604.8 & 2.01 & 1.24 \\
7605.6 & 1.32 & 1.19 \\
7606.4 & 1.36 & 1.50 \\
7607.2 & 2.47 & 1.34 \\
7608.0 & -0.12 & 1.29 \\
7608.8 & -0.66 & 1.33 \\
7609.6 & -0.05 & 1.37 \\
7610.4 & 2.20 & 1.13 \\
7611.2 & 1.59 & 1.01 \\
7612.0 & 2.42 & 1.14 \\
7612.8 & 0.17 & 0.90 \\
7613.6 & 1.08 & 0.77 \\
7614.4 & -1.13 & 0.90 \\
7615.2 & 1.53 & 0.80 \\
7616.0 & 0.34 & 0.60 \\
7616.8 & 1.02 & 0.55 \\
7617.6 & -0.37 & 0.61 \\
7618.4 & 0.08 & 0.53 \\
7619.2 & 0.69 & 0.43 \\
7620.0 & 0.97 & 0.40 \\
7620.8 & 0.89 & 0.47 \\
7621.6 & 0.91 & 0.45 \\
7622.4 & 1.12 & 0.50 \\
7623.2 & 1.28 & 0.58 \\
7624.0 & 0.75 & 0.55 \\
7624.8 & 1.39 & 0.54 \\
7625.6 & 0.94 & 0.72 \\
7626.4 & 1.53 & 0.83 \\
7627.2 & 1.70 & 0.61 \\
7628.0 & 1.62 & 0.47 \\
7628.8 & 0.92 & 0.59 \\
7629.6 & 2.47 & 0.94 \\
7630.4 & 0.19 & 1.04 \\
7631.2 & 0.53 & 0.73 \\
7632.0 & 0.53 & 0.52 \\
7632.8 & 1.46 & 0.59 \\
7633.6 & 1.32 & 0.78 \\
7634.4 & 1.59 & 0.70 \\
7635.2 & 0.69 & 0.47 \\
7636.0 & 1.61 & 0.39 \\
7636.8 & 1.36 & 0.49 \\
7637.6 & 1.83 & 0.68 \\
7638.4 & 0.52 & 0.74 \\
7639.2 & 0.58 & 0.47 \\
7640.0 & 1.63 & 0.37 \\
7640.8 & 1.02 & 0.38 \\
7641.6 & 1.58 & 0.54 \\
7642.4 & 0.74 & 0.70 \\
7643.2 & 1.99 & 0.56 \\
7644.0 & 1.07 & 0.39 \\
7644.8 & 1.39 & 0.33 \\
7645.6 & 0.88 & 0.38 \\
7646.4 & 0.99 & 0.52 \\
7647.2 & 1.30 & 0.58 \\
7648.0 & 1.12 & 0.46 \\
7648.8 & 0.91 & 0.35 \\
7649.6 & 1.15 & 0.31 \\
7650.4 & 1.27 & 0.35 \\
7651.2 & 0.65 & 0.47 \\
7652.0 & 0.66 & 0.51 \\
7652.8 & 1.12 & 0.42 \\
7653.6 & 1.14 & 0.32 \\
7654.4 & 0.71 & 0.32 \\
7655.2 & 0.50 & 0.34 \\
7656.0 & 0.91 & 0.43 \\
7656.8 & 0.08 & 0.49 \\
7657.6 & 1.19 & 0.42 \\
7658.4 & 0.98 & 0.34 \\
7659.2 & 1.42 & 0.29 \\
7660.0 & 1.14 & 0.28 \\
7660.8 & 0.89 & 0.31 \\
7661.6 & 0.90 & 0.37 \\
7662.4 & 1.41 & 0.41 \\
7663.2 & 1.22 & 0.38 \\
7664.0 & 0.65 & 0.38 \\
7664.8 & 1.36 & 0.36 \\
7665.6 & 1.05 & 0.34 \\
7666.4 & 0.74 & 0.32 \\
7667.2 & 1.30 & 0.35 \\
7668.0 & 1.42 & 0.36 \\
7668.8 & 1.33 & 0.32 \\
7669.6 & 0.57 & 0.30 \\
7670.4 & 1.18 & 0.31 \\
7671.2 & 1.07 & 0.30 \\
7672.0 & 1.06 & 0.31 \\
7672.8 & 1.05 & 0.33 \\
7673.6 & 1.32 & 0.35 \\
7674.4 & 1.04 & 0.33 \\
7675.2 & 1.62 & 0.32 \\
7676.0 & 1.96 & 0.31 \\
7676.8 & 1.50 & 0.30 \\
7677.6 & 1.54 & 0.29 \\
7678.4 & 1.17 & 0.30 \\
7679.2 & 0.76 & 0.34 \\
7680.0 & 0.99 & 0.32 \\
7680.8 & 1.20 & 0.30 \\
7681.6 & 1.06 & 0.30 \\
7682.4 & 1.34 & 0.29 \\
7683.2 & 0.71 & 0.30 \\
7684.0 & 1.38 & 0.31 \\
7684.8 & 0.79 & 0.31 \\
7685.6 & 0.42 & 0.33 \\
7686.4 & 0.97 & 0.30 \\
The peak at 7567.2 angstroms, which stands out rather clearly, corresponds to [N II]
